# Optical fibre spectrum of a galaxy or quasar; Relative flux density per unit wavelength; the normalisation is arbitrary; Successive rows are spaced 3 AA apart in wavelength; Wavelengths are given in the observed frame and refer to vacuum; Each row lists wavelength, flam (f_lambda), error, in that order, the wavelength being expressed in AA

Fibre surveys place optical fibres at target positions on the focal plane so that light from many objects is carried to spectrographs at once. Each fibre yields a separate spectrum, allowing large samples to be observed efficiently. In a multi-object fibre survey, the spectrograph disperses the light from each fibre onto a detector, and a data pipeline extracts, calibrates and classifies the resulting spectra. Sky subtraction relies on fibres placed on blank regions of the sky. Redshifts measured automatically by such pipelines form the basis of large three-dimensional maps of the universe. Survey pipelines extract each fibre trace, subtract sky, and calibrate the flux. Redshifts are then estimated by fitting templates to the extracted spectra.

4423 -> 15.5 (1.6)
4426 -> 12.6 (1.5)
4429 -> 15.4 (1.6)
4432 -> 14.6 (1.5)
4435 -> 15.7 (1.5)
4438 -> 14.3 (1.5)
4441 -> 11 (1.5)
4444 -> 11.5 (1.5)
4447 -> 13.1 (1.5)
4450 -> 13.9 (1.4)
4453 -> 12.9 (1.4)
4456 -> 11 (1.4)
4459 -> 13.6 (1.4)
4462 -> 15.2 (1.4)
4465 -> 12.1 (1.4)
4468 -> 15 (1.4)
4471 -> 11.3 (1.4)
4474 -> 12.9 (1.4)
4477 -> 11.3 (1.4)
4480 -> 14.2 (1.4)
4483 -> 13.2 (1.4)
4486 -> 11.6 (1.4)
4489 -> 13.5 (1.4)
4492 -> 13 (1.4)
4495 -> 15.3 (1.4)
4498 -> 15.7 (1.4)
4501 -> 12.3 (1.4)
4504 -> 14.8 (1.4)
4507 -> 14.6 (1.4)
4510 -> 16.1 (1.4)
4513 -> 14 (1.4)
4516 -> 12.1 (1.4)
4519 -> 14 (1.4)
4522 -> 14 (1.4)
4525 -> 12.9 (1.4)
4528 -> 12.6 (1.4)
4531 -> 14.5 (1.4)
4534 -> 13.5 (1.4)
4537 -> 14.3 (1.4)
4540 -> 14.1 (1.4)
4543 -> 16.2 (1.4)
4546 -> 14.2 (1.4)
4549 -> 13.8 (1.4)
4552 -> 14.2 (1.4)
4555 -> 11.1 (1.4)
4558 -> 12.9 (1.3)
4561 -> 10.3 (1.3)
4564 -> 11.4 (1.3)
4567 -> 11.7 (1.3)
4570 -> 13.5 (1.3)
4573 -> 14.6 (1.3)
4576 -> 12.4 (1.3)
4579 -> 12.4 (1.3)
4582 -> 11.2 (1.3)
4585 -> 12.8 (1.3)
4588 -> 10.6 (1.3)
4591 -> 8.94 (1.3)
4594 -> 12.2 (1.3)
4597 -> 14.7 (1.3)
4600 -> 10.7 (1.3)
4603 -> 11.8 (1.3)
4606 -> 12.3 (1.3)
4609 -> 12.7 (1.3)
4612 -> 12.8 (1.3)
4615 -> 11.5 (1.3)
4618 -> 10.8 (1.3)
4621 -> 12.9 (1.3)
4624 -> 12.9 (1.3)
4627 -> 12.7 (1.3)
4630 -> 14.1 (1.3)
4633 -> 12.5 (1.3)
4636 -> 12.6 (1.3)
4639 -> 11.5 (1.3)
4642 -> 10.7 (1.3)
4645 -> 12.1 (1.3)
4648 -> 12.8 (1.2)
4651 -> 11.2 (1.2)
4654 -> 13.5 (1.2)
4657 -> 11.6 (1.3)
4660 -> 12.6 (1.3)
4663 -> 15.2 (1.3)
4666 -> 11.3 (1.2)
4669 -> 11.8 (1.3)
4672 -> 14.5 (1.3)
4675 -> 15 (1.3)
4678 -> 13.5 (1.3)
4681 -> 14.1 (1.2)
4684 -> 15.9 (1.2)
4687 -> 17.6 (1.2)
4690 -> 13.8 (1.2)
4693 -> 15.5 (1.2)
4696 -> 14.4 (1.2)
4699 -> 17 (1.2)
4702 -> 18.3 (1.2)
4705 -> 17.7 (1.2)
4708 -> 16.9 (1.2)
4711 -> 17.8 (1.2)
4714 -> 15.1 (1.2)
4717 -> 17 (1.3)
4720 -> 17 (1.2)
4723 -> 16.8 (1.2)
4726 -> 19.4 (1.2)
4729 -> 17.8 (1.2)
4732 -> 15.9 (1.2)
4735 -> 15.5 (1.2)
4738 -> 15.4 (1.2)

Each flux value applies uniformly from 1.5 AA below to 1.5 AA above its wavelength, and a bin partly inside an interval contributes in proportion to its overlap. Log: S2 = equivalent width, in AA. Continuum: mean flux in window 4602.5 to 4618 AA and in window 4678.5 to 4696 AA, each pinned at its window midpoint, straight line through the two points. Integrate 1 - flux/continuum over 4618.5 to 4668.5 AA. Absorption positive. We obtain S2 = 3.5 AA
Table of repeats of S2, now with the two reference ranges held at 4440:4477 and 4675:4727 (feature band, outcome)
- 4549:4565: 2.27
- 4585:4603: 3.85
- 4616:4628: 2.26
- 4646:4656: 2.00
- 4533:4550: -0.53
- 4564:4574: 1.00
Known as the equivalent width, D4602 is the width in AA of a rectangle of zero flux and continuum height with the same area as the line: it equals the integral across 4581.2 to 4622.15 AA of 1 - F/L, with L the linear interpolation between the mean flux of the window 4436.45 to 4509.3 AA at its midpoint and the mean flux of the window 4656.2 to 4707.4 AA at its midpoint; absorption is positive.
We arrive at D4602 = 6.7 AA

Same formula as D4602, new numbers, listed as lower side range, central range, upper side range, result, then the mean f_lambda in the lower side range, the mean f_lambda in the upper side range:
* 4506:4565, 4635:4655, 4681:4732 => 4.54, 13.5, 16.6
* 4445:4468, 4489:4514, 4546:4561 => -2.66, 13.2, 12.8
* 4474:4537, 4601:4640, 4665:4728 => 6.68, 13.7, 15.8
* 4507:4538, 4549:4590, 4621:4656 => 3.12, 13.8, 12.4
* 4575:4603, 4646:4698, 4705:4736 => 4.43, 11.8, 17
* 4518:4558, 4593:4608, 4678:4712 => 2.39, 13.8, 16.1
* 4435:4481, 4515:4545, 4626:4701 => -1.57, 13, 13.5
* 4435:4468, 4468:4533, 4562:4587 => -3.73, 13.1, 12.4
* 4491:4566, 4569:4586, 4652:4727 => 1.63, 13.7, 15.3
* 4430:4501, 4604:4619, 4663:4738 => 2.82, 13.3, 15.8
